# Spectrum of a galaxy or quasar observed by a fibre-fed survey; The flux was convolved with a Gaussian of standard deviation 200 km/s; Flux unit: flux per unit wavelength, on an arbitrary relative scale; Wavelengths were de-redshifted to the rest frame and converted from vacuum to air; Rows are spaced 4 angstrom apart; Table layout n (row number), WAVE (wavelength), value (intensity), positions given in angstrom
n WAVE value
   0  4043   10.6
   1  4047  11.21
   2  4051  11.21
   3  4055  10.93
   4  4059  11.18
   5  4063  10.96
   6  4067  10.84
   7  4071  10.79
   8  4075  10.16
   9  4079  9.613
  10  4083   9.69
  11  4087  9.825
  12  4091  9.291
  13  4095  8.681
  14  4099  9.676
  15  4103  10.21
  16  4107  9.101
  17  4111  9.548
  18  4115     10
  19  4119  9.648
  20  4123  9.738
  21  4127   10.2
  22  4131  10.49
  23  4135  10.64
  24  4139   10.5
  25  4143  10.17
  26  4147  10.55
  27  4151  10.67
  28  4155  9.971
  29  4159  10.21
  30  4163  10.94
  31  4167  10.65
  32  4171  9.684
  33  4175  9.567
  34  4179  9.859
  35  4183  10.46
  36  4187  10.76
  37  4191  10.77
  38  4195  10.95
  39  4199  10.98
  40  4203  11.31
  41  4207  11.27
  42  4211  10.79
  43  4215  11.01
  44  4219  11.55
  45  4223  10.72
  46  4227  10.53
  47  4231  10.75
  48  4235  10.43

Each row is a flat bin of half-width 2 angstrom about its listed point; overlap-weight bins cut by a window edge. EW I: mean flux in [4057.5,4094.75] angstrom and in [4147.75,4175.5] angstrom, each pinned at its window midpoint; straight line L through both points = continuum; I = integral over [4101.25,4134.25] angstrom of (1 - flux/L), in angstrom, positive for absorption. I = 1.09 angstrom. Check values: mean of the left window 10.2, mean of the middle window 9.89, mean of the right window 10.3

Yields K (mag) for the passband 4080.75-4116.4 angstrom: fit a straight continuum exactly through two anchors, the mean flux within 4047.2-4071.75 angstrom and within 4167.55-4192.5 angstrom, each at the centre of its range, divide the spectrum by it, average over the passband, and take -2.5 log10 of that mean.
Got 0.128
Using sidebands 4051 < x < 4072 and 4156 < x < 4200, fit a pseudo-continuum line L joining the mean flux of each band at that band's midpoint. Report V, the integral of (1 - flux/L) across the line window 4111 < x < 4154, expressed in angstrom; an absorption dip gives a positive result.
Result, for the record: 1.66 angstrom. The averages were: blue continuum 11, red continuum 10.4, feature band 10.2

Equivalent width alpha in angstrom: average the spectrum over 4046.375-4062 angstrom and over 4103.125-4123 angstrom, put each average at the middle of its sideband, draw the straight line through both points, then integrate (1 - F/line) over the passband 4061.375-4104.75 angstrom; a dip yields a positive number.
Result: 1.8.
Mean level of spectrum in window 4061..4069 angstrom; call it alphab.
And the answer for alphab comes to 10.9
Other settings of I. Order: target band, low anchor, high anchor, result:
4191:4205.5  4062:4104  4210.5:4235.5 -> -0.5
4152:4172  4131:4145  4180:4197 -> 0.4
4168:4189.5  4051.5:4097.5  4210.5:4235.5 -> 1.1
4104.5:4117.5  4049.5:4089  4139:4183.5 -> 1.0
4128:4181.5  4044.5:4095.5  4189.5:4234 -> 2.1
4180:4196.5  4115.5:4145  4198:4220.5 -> 0.3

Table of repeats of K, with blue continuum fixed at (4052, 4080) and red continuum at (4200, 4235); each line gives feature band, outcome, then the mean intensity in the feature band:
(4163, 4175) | 0.07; 10.2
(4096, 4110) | 0.13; 9.58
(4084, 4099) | 0.15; 9.35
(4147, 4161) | 0.05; 10.3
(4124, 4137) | 0.04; 10.4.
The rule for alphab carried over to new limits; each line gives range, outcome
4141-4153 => 10.5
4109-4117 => 9.77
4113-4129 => 9.9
